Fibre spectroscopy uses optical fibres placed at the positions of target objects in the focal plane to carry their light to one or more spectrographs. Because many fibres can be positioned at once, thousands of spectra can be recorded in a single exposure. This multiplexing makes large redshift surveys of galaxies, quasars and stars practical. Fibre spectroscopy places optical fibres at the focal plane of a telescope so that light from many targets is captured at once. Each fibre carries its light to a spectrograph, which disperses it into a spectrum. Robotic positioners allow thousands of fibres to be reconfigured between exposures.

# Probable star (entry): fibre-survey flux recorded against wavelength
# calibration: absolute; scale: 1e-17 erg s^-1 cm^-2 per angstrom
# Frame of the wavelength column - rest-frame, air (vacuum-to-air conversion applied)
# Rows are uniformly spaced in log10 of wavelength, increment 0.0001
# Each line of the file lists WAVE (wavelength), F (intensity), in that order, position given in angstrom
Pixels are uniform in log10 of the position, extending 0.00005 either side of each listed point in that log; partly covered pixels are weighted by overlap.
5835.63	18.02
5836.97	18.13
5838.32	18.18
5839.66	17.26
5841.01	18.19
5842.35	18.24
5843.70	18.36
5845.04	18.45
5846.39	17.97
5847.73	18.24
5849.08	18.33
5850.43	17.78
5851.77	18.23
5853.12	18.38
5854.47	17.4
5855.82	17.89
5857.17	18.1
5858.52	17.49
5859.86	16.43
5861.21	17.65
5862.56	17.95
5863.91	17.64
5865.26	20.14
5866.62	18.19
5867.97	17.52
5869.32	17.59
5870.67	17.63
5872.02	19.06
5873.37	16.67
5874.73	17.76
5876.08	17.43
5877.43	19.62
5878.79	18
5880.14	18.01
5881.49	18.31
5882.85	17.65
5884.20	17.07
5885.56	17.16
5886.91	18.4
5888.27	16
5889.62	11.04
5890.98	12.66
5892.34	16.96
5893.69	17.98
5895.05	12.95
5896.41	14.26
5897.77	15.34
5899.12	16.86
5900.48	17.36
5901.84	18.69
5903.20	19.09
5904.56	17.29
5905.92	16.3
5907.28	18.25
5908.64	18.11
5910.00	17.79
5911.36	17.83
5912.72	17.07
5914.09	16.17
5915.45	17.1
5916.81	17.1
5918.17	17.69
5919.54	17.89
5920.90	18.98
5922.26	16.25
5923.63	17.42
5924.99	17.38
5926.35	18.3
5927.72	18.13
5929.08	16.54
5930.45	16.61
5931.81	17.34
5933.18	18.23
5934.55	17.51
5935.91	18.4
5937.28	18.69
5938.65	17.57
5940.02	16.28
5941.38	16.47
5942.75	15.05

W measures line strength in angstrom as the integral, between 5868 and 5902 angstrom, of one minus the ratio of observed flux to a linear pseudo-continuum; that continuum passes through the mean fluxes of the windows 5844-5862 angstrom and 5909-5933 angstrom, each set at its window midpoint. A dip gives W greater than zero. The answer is 1.7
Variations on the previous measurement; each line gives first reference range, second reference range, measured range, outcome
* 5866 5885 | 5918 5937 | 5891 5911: 1.1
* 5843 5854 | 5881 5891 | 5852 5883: -1.4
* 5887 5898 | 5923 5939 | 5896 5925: -2.1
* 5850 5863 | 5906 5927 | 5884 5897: 1.6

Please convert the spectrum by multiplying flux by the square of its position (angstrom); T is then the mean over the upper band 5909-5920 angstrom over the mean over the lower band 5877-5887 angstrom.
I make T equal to 0.98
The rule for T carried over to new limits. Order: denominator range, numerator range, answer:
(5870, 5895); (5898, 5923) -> 1.04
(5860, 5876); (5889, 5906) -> 0.90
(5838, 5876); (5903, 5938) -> 1.00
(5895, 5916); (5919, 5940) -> 1.04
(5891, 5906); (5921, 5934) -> 1.07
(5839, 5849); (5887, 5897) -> 0.83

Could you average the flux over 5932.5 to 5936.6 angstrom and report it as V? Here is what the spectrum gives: 18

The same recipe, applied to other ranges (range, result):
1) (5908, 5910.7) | 18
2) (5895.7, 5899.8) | 15.5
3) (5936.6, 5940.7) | 17.5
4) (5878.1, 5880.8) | 18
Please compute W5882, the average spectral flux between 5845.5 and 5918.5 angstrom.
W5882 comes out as 17.3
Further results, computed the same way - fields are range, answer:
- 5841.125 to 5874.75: 18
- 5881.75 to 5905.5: 16.3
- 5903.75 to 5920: 17.4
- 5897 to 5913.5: 17.5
